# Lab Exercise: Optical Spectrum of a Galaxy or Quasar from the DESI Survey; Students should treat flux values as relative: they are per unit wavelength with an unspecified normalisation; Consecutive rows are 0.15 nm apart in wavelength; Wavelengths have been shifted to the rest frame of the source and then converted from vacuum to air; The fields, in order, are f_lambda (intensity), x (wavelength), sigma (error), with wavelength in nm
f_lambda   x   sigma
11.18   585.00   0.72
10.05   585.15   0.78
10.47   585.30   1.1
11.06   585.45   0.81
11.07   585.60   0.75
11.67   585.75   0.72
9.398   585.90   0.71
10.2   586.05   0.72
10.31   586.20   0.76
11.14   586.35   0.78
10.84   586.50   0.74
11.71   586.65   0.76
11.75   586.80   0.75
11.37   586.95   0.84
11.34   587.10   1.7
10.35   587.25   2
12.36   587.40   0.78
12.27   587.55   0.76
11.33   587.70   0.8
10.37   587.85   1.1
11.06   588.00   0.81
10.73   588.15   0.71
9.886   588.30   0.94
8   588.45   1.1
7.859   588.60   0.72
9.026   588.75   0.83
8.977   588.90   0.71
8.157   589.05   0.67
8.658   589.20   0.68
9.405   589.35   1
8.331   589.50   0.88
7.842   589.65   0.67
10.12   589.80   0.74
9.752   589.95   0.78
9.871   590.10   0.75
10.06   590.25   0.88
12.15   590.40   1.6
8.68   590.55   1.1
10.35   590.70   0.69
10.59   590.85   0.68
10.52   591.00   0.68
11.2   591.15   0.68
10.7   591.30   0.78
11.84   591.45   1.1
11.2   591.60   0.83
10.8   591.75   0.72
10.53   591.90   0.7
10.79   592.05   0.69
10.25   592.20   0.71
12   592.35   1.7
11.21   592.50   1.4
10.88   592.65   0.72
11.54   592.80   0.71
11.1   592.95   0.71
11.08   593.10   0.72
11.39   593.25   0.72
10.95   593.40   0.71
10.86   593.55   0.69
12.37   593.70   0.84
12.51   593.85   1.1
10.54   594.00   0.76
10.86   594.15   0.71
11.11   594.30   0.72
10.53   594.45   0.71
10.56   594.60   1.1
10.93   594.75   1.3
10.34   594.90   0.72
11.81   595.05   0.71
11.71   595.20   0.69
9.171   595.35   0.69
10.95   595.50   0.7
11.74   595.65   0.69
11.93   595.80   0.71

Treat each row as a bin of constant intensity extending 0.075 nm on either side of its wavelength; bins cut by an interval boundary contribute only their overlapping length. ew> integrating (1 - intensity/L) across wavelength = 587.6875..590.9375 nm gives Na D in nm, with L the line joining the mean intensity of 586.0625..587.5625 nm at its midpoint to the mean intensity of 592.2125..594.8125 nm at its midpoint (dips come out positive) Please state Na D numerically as 0.480 nm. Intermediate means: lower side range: 11.3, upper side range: 11.2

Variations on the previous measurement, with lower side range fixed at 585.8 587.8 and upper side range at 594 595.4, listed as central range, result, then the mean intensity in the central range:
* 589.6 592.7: 0.106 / 10.6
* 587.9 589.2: 0.216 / 9.2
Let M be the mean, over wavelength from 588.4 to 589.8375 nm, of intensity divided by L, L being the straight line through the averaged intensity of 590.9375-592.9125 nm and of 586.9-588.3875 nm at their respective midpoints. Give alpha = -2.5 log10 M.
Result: 0.27 mag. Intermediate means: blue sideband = 11.1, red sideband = 11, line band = 8.61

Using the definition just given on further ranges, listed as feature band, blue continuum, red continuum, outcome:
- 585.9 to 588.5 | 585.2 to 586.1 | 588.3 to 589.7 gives -0.13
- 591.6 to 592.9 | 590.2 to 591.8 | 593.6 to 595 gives -0.01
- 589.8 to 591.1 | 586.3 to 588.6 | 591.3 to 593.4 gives 0.08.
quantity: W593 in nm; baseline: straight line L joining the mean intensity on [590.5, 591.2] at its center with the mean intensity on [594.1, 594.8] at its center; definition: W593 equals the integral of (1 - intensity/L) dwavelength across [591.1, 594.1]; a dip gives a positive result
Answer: -0.185 nm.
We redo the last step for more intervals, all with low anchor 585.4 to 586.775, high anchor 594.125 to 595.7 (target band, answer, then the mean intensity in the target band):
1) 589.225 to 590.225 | 0.15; 9.23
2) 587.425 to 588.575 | 0.04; 10.5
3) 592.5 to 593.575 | -0.03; 11.1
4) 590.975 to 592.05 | -0.01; 11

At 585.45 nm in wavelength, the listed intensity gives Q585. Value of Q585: 11.06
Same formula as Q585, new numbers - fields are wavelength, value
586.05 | 10.2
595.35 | 9.171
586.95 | 11.37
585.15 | 10.05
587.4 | 12.36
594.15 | 10.86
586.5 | 10.84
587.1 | 11.34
